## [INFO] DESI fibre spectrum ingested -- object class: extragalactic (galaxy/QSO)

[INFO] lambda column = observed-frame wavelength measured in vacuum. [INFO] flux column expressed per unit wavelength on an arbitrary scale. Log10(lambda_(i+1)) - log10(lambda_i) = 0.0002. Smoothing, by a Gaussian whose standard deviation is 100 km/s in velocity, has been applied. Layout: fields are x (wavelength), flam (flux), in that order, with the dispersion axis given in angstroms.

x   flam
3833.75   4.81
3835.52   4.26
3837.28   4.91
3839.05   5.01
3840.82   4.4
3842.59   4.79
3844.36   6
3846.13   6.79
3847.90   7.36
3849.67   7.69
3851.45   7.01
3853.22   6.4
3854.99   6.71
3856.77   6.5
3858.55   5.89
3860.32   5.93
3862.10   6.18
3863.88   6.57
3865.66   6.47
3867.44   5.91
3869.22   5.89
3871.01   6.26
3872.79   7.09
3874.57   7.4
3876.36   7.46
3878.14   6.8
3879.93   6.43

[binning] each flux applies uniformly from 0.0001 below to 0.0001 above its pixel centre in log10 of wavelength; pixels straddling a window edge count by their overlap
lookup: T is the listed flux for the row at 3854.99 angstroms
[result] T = 6.71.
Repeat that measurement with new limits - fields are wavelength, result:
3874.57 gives 7.4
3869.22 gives 5.89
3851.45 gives 7.01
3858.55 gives 5.89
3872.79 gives 7.09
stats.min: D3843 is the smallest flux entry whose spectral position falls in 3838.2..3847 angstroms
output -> 4.4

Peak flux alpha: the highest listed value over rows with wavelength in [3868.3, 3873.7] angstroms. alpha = 7.09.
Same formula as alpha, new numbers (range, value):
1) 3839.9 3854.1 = 7.69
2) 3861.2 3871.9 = 6.57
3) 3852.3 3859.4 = 6.71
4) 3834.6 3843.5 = 5.01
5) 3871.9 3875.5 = 7.4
